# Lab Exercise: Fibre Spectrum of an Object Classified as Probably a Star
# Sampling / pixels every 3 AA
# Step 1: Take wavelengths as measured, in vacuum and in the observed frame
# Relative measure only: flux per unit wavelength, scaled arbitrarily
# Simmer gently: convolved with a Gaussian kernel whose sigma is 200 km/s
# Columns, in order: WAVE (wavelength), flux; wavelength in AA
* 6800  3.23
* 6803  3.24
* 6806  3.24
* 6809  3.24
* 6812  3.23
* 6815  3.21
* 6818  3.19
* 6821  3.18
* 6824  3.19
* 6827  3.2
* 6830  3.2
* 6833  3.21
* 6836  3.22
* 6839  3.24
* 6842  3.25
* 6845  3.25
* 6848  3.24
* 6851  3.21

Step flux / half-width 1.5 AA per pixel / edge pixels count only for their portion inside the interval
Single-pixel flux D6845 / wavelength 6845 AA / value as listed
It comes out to 3.25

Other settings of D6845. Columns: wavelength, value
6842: 3.25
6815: 3.21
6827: 3.2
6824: 3.19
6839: 3.24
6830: 3.2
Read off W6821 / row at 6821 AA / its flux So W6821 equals 3.18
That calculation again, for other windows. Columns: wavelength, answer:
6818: 3.19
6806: 3.24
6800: 3.23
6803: 3.24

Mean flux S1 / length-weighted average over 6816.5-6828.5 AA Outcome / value 3.19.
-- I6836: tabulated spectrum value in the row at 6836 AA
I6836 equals 3.22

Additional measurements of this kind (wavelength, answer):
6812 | 3.23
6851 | 3.21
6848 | 3.24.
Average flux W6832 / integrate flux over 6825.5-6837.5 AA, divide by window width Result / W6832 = 3.21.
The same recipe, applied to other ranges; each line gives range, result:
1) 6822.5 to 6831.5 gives 3.2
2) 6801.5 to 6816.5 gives 3.23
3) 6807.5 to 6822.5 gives 3.21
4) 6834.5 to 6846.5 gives 3.24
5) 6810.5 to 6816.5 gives 3.22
